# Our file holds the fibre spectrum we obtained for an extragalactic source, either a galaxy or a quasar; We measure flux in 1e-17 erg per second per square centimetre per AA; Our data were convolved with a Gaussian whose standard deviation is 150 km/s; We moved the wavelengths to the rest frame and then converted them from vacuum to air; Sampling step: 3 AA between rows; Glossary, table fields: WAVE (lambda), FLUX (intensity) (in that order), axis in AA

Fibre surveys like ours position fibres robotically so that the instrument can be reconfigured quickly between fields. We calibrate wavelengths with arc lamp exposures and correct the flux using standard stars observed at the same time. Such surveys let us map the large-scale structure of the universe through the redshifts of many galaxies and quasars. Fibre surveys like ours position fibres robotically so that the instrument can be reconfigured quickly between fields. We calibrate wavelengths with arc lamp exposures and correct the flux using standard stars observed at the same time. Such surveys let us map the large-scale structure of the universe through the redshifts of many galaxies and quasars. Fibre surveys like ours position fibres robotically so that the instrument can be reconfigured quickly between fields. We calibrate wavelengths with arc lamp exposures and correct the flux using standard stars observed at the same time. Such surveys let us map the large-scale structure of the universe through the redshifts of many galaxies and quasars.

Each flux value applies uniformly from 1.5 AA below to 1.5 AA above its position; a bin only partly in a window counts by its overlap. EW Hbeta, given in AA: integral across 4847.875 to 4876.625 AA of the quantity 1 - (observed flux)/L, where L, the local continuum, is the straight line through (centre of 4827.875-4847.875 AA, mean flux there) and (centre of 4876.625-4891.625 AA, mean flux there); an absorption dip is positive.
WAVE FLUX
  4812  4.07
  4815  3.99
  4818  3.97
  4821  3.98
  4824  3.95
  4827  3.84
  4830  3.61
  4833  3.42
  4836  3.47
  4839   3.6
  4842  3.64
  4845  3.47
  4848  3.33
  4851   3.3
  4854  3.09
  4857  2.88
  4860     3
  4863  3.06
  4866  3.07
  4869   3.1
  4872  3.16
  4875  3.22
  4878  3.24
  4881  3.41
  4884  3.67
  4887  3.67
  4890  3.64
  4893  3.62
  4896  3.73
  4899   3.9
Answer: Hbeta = 3.4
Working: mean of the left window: 3.53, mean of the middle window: 3.11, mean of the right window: 3.53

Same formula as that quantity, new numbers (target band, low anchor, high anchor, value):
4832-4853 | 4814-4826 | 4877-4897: 2.1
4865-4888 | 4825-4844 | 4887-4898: 2.1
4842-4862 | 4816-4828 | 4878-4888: 2.8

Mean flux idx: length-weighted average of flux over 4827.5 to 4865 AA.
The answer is 3.33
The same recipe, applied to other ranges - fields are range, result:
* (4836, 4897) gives 3.34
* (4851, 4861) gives 3.04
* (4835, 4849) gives 3.51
